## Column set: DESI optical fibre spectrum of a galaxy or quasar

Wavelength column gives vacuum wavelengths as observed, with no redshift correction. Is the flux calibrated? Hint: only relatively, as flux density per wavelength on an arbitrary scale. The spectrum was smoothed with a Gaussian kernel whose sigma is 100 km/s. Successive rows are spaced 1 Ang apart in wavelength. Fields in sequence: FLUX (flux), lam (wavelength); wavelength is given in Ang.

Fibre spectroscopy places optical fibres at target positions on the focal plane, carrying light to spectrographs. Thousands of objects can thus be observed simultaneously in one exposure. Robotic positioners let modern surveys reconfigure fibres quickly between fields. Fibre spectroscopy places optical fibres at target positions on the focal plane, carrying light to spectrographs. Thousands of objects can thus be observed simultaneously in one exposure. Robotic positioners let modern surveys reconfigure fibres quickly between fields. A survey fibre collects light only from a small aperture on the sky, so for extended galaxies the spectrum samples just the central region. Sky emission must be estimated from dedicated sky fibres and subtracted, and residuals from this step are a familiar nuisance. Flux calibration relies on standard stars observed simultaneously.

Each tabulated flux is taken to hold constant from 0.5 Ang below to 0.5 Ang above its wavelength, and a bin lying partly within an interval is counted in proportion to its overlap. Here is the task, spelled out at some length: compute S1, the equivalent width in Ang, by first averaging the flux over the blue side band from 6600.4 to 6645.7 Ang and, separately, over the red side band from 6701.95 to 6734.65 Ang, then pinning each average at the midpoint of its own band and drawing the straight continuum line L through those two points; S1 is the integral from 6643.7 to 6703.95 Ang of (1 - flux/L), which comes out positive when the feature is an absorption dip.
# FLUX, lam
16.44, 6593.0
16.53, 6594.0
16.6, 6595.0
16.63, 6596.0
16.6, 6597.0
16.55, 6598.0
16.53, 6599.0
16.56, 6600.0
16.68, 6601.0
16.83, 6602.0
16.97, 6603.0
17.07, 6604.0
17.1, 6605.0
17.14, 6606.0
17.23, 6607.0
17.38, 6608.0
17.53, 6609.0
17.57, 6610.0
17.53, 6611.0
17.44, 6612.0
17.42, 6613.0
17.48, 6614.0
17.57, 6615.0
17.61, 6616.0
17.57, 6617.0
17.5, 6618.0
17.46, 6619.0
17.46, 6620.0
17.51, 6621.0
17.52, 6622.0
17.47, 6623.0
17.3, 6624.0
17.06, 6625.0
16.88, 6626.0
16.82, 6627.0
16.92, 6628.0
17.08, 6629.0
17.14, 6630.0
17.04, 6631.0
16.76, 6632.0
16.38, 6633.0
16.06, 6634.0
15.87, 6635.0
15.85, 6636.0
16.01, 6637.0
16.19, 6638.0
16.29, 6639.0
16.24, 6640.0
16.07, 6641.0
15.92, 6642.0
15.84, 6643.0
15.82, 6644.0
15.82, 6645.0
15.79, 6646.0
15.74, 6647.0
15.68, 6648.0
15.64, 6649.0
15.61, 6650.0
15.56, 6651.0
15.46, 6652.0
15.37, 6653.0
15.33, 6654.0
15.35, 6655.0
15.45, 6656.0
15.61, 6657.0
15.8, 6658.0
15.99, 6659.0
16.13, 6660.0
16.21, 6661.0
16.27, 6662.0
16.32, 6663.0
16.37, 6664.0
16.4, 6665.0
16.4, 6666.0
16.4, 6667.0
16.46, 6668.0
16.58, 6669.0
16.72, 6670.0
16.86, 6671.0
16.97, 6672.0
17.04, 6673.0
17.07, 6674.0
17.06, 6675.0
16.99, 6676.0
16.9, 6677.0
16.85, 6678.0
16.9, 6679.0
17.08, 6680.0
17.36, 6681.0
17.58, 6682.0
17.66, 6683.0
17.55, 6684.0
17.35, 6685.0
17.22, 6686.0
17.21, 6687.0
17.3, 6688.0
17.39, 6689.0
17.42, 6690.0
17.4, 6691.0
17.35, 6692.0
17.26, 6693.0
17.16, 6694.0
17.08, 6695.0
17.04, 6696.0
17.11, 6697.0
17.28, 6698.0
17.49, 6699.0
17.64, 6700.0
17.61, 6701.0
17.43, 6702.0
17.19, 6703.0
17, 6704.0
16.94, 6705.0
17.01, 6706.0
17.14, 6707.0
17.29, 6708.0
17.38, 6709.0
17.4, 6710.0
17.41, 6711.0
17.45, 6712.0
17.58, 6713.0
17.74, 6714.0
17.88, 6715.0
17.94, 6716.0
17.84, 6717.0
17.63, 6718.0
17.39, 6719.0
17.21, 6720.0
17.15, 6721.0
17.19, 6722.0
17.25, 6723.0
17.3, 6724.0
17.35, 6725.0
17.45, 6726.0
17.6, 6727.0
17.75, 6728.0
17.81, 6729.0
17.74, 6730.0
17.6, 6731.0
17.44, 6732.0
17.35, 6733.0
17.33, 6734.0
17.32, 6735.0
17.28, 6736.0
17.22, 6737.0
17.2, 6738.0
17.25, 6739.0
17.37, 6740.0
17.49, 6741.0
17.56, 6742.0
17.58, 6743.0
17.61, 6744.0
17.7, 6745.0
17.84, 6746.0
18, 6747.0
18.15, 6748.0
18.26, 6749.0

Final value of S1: 1.8 Ang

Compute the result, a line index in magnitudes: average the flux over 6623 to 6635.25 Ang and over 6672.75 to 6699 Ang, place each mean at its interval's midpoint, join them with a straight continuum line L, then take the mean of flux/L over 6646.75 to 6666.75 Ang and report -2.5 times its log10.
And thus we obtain 0.078 mag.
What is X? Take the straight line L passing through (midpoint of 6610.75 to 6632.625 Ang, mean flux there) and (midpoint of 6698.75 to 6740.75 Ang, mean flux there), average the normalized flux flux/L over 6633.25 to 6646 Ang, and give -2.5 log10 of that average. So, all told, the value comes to 0.09 mag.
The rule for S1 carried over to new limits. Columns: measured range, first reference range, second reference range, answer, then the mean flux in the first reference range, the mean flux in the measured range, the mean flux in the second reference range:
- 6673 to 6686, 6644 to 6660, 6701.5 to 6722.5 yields -0.6 Ang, 15.6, 17.2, 17.4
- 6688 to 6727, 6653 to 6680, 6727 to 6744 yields -0.8 Ang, 16.4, 17.4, 17.5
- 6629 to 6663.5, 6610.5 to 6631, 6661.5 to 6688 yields 2.3 Ang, 17.3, 16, 16.9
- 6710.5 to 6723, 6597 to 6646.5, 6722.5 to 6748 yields -0.1 Ang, 16.9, 17.5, 17.5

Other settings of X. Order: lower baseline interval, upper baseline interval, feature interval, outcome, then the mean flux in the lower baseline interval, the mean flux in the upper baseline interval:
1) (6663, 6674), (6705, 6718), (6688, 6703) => -0.01 mag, 16.6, 17.5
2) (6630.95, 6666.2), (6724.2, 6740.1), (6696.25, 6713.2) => -0.02 mag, 15.9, 17.4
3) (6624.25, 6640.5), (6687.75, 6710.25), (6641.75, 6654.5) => 0.07 mag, 16.5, 17.3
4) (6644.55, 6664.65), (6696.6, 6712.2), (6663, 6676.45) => -0.03 mag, 15.8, 17.3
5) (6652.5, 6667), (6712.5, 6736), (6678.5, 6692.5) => -0.05 mag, 15.9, 17.5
